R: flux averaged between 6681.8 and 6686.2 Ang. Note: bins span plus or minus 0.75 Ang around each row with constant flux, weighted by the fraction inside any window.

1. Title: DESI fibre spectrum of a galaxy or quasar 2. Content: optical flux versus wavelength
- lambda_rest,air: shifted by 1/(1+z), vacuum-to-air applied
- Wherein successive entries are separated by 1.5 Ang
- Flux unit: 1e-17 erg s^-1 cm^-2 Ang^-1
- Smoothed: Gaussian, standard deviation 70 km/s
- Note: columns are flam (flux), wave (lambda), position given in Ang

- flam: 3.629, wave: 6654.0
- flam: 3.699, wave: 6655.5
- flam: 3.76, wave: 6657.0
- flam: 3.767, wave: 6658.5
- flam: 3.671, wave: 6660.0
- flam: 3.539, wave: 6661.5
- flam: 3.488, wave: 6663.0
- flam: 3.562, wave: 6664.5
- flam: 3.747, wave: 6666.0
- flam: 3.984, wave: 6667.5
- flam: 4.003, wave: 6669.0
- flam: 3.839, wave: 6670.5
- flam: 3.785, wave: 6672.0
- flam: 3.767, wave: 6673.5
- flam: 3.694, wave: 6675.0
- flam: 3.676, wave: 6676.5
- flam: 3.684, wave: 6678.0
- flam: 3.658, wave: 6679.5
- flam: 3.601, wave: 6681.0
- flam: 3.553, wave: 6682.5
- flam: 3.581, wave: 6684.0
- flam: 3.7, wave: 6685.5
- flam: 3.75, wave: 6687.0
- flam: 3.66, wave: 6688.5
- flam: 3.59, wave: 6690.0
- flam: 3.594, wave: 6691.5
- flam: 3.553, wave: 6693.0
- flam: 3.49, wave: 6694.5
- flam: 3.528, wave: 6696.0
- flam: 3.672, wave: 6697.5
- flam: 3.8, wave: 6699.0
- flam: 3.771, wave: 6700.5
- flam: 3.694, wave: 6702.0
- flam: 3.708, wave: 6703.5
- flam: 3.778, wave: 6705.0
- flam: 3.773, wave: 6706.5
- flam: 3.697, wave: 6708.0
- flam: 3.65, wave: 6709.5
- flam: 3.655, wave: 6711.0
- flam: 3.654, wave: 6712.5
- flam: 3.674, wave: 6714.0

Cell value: 3.61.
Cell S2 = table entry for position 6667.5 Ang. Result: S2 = 3.984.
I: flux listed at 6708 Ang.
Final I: 3.697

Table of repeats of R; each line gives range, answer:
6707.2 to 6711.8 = 3.67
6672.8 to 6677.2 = 3.71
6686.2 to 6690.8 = 3.67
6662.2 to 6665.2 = 3.52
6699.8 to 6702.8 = 3.73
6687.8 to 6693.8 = 3.6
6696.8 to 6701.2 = 3.75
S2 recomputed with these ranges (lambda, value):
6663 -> 3.488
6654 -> 3.629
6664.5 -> 3.562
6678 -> 3.684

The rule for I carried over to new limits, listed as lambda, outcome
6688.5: 3.66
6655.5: 3.699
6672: 3.785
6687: 3.75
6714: 3.674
